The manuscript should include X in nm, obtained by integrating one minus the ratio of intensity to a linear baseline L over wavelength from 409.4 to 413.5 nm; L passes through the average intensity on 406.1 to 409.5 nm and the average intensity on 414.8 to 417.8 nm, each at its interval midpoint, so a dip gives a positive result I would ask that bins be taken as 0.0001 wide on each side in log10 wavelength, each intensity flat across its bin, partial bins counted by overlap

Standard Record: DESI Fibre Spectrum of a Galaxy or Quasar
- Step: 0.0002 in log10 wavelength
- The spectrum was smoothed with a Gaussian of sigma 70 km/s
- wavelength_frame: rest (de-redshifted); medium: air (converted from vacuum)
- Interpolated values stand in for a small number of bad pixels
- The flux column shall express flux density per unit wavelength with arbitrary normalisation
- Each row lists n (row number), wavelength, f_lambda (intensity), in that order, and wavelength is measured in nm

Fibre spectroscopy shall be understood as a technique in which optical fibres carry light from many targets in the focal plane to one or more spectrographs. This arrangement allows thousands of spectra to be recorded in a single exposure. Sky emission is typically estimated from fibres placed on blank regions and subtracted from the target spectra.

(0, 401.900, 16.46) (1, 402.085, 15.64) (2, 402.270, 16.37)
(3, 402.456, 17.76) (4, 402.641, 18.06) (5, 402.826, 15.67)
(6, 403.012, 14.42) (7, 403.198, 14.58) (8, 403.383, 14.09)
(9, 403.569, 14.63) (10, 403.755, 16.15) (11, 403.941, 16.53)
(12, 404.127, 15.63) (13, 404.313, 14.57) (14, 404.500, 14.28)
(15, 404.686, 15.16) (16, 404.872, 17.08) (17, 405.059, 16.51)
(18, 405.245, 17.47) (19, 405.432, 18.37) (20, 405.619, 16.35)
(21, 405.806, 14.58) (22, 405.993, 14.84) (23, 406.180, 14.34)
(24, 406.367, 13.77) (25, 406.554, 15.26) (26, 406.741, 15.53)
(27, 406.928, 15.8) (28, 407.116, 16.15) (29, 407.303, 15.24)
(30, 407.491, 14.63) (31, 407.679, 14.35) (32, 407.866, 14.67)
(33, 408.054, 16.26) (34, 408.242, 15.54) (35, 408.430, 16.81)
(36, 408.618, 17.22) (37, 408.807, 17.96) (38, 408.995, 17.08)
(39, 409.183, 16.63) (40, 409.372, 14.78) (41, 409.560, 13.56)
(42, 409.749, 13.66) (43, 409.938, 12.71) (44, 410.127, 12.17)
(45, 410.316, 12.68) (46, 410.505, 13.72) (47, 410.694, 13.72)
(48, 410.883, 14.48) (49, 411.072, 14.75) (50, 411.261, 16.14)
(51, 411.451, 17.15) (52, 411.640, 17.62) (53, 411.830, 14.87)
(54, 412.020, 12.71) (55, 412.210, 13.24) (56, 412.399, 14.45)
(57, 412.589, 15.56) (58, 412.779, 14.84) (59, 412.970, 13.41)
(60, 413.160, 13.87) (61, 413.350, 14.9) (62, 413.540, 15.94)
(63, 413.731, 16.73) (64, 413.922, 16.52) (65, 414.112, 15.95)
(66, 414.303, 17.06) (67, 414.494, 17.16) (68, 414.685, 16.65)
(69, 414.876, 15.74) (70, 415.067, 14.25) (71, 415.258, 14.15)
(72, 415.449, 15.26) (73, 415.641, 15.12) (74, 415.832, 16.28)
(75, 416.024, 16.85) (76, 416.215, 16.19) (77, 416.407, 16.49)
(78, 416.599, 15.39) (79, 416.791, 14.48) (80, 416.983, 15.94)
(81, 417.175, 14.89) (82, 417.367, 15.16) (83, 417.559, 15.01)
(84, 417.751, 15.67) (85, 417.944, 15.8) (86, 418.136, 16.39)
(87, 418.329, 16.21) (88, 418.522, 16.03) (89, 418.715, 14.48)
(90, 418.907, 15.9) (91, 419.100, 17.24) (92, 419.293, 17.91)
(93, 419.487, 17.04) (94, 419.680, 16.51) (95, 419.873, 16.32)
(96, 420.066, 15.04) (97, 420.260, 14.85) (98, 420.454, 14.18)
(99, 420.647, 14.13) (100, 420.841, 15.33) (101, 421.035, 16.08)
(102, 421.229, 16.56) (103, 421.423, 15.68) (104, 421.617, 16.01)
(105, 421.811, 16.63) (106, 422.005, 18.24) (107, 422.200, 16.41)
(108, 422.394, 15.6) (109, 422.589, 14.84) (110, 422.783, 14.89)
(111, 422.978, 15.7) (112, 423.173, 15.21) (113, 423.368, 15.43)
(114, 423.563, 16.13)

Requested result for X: 0.32 nm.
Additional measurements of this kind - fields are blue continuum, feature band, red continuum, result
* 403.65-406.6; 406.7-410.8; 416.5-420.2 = 0.18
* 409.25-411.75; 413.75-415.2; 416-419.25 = -0.09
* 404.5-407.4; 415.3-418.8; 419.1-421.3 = 0.04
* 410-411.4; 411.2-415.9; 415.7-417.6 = -0.19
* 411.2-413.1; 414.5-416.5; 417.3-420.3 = -0.04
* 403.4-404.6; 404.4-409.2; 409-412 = -0.28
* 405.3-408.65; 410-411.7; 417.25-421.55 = 0.11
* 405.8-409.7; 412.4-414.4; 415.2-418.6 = 0.02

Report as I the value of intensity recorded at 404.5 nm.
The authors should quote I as 14.28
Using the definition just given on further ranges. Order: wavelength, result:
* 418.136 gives 16.39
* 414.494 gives 17.16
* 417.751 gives 15.67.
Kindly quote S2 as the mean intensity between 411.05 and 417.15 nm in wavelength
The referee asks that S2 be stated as 15.5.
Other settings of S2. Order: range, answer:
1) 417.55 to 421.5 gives 15.8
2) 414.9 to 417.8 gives 15.4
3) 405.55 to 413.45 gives 14.9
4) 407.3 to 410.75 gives 14.9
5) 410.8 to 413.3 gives 14.9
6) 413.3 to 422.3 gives 15.9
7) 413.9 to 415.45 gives 15.9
